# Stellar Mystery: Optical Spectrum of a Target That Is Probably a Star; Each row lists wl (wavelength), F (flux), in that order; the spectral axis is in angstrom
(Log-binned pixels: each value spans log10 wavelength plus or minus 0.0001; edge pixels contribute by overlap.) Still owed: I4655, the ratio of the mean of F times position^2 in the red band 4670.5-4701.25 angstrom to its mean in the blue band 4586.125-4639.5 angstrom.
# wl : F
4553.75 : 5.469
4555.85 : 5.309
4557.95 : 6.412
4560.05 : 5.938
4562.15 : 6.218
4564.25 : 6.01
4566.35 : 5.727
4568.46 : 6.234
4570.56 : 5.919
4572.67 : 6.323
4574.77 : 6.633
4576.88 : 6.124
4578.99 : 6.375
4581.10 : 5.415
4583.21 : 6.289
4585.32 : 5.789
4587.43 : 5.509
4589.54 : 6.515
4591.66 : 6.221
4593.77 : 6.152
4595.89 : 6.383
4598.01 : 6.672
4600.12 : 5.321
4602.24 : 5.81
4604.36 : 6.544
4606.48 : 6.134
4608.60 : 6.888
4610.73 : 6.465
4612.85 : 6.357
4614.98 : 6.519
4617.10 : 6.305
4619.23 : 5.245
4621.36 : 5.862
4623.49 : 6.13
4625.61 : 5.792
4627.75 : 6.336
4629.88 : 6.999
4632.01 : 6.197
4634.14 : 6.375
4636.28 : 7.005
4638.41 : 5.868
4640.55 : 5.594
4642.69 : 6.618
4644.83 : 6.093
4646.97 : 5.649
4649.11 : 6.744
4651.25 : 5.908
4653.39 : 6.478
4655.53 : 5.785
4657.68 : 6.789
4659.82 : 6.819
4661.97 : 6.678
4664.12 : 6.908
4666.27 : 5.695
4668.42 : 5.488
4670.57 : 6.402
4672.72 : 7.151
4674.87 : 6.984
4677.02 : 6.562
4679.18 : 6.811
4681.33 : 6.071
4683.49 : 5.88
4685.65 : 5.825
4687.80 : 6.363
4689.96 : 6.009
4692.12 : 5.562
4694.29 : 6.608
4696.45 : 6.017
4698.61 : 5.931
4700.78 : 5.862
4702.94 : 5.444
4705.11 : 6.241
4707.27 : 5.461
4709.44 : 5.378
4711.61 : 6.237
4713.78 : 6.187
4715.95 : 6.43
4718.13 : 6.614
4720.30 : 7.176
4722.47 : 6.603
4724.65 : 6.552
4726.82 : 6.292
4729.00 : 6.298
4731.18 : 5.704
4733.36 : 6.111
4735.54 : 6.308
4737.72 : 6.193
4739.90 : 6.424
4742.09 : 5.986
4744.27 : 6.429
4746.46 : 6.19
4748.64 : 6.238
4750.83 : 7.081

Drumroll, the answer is 1.0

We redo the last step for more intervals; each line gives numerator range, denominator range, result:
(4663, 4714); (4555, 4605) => 1.06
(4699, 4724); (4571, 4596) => 1.06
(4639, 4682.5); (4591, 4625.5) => 1.05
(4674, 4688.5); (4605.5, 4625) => 1.05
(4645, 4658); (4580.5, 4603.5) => 1.05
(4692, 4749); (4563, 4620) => 1.06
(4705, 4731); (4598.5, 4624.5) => 1.07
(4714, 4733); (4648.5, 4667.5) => 1.03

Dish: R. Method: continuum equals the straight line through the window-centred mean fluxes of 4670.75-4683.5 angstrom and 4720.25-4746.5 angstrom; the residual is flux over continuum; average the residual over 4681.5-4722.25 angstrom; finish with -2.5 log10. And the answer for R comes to 0.07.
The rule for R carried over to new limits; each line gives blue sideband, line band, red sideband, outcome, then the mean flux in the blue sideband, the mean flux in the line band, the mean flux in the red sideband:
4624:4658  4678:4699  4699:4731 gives 0.016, 6.25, 6.11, 6.18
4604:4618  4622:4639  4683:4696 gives 0.002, 6.46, 6.34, 6.05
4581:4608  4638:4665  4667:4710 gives -0.036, 6.1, 6.31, 6.11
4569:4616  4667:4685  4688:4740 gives -0.039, 6.2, 6.39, 6.15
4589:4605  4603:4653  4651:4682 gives 0.010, 6.18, 6.24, 6.46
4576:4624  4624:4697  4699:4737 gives -0.026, 6.13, 6.3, 6.17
